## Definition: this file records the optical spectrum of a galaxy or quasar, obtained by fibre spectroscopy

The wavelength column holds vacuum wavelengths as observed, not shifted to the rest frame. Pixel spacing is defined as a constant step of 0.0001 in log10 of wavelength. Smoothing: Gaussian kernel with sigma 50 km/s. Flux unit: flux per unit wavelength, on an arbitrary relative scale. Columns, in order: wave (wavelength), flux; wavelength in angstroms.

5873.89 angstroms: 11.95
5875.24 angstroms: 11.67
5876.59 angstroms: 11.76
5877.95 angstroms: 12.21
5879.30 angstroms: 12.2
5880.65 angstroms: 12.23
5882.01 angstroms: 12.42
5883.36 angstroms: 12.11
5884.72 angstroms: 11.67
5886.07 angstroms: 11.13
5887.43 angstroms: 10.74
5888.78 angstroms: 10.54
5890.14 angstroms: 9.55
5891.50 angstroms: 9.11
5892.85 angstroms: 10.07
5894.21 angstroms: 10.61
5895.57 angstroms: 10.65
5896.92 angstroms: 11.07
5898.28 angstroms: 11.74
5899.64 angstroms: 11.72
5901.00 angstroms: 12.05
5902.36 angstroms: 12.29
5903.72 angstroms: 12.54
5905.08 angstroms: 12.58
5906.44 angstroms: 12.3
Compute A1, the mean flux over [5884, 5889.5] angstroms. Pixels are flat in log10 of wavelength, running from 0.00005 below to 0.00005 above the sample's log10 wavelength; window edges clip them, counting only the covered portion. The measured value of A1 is 11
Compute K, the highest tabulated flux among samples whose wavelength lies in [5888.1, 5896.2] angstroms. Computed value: 10.65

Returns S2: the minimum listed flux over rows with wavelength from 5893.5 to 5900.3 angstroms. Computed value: 10.61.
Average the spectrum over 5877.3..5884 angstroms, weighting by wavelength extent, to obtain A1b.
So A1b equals 12.2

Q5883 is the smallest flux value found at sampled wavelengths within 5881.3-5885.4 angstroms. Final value 11.67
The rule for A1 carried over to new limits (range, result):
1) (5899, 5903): 12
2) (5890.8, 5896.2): 10.1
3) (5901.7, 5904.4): 12.4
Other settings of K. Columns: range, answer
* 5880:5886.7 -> 12.42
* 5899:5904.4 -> 12.54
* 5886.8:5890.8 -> 10.74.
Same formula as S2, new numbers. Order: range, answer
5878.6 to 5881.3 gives 12.2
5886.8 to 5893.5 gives 9.11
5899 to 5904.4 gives 11.72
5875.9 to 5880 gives 11.76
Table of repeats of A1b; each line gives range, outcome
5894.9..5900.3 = 11.3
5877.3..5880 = 12.2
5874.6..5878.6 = 11.9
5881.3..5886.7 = 11.8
